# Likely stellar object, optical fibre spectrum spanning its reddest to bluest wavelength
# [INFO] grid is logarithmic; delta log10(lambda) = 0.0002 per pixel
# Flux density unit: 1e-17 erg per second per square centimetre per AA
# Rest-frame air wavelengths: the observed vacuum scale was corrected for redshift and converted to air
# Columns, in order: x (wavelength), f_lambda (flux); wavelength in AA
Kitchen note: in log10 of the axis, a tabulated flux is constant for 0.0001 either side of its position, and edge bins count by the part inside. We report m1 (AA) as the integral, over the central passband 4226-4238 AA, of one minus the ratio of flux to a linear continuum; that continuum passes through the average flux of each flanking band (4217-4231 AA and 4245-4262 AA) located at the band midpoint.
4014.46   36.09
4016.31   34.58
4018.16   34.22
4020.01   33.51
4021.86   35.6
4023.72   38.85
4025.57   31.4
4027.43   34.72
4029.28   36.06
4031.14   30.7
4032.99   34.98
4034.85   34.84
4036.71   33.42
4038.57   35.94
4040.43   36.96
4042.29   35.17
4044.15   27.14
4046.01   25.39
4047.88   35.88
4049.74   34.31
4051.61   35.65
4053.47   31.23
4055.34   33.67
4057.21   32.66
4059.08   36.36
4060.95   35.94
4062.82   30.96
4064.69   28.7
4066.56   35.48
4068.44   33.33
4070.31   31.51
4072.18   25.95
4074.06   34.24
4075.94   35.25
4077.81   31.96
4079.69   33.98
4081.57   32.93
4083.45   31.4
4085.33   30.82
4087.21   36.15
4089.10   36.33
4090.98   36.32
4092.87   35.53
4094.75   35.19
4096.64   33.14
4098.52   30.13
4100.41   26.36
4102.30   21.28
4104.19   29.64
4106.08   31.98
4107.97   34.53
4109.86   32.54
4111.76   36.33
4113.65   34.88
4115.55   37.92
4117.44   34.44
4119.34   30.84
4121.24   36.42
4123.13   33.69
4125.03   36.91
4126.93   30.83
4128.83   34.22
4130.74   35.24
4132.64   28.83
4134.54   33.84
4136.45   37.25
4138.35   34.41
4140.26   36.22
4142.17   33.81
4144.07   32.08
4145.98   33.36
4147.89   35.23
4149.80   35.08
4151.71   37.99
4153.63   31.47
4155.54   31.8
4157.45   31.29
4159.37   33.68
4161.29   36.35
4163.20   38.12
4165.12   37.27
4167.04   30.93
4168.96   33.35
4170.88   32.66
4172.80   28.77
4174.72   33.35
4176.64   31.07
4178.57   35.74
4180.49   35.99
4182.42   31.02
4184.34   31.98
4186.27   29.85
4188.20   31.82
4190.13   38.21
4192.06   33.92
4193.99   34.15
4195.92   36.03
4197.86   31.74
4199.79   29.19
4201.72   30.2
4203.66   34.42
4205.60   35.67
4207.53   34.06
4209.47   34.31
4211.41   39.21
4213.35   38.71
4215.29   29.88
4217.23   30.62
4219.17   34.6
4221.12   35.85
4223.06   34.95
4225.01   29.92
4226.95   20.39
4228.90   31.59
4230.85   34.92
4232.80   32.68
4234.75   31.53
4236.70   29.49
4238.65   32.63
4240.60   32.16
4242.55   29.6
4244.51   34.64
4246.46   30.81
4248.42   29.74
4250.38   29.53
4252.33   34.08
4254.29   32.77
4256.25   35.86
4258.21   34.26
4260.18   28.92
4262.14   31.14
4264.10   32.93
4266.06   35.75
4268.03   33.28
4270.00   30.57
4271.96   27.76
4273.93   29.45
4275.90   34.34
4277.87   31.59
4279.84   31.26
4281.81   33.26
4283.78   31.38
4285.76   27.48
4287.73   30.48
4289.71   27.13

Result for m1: 0.54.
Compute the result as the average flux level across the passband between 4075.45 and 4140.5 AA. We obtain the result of 33.3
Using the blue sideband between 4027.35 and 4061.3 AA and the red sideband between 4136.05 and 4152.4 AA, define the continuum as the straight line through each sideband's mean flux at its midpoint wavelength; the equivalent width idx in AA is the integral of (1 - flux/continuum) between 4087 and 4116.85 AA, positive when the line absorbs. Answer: 1.3 AA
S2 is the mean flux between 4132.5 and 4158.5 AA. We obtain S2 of 33.9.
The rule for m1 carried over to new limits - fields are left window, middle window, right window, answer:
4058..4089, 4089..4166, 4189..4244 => -1.9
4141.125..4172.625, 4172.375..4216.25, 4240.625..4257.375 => -0.4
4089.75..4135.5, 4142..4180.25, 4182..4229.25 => -0.9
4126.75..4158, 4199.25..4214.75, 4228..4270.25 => -0.8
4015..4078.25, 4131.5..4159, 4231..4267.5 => -0.8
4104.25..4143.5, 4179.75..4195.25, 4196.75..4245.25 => -0.1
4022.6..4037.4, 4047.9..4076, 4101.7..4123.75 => 0.7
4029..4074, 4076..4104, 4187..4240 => 0.6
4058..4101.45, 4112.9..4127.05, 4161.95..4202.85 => -0.7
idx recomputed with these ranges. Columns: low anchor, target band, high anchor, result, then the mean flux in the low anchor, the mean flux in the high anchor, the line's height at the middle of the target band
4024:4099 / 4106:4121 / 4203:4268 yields -0.6 AA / 33.4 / 32.7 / 33.2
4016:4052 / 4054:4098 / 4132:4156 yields 0.8 AA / 33.9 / 34.1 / 34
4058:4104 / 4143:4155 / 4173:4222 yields -0.4 AA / 32.4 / 33.6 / 33.1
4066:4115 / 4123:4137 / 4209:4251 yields -0.6 AA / 32.6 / 32.2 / 32.5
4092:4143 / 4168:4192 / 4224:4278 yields -0.3 AA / 33.2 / 31.5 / 32.4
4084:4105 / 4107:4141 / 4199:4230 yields -2.4 AA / 31.9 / 32.7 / 32.1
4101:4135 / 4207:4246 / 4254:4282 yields -0.2 AA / 32.9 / 32.2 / 32.4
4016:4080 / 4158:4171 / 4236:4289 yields -0.9 AA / 33.4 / 31.7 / 32.5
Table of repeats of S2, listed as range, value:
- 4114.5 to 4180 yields 34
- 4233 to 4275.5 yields 31.8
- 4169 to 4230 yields 32.9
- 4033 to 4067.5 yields 33.4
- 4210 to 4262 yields 32.3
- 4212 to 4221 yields 33.9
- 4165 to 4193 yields 32.9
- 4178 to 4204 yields 33.1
